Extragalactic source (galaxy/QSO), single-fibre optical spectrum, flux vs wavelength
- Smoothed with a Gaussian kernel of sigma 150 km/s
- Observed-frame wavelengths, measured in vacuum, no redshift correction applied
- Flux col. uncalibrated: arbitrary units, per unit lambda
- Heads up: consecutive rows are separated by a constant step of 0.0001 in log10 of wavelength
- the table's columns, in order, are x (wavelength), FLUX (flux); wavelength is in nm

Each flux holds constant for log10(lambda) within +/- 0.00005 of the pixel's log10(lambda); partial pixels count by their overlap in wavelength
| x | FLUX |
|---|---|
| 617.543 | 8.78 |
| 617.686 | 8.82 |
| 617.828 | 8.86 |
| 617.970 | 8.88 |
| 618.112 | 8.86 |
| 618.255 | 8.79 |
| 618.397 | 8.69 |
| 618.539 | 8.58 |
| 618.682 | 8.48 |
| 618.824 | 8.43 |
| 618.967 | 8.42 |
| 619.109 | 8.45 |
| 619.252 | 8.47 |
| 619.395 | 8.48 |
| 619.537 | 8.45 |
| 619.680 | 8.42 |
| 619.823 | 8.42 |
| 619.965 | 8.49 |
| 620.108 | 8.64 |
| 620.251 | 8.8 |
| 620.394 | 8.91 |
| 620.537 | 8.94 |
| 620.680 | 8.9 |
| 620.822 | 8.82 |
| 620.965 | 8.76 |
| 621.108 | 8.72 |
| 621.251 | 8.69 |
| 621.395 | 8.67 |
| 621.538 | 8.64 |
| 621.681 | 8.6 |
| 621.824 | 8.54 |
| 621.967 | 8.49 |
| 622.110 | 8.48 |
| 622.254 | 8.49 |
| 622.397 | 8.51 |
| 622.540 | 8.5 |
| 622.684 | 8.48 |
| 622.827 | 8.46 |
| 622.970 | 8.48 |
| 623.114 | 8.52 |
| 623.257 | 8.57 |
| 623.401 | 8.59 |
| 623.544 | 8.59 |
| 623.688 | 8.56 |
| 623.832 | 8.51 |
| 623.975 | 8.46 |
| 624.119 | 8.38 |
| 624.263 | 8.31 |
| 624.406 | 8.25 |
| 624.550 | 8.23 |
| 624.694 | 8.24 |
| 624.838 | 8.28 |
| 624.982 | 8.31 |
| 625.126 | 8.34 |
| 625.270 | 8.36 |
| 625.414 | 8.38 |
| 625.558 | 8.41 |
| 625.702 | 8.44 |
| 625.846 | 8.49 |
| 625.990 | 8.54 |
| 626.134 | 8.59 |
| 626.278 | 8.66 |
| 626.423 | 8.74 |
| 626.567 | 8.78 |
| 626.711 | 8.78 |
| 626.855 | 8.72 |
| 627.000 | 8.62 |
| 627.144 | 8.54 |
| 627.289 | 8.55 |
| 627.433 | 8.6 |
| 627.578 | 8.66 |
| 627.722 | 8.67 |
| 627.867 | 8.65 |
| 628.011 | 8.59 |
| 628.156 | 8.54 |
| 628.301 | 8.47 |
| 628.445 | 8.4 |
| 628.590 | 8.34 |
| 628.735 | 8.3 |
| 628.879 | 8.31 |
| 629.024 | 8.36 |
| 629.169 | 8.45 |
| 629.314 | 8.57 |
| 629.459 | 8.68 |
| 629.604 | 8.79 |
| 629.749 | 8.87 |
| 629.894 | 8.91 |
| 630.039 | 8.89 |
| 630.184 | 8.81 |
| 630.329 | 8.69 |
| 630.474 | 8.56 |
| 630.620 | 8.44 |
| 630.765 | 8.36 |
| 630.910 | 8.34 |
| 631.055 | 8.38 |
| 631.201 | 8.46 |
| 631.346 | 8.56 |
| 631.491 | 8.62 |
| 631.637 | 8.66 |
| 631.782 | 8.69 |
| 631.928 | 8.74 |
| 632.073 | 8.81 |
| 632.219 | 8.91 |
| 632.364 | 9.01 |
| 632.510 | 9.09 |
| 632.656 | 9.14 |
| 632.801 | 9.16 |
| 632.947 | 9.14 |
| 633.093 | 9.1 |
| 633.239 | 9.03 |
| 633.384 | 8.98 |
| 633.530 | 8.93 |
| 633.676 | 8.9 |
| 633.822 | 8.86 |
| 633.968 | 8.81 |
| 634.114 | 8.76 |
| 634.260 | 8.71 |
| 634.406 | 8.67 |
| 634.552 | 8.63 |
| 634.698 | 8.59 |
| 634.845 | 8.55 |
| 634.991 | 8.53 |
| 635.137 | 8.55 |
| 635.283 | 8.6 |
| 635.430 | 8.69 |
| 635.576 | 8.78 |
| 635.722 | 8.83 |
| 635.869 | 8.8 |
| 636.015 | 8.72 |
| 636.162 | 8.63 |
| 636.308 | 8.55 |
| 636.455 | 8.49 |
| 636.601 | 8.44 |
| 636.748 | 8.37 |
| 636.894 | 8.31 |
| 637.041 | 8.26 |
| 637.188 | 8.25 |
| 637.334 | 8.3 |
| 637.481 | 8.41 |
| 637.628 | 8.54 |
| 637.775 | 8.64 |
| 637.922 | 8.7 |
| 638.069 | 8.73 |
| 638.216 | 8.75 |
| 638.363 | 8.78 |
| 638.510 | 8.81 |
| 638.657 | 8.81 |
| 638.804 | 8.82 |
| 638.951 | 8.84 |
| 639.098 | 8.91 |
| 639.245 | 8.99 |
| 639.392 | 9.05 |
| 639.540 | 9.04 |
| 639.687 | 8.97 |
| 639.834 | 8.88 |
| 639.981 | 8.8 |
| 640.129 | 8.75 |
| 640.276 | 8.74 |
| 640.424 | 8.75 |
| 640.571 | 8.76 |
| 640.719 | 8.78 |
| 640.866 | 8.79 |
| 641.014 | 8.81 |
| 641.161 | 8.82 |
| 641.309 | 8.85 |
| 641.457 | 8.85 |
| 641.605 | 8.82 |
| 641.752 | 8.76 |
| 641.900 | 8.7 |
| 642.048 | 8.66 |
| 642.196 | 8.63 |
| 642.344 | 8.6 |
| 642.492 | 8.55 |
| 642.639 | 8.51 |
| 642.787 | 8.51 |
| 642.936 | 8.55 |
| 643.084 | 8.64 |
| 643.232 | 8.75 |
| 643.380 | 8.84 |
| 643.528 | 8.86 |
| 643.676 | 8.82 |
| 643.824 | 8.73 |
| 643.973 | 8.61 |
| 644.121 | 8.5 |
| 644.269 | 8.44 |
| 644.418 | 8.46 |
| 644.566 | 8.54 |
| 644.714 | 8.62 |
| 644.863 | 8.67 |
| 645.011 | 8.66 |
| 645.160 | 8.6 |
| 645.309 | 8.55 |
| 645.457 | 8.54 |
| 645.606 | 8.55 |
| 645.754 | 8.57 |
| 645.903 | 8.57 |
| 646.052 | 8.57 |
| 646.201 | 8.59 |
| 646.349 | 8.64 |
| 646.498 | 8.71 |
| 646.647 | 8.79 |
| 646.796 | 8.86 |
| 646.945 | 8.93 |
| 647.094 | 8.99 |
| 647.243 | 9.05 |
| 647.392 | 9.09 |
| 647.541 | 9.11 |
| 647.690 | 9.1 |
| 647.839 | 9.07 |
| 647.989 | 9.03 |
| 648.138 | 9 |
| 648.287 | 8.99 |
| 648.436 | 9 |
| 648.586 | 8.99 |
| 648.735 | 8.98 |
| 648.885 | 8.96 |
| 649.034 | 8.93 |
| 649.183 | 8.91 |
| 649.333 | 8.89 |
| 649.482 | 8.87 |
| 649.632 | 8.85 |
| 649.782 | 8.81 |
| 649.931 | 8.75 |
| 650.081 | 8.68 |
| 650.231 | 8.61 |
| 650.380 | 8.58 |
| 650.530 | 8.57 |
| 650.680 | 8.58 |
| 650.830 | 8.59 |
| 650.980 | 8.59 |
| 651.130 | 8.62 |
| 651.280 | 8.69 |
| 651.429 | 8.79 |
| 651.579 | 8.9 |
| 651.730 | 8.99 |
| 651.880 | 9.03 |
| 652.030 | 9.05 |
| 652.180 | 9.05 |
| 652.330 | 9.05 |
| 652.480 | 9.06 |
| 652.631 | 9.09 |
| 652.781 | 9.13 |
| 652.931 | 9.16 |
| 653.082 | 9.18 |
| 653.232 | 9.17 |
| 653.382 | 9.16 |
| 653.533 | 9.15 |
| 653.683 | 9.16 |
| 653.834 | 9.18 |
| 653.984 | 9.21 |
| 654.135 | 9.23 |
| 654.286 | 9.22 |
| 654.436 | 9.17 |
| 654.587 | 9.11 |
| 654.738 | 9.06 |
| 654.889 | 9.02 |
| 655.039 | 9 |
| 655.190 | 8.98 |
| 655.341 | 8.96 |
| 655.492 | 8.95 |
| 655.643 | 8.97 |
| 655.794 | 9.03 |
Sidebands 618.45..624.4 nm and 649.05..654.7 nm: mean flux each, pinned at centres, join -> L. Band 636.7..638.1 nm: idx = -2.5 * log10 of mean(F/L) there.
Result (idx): 0.04 mag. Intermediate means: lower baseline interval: 8.56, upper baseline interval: 8.94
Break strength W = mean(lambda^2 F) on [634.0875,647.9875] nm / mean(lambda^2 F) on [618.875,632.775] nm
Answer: 1.1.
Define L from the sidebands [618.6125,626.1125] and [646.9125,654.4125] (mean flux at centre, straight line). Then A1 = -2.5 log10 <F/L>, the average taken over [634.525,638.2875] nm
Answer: 0.02 mag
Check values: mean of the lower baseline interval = 8.52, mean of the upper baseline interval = 8.96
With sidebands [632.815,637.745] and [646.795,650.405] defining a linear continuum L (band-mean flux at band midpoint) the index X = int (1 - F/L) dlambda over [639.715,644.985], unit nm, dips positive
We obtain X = 0.063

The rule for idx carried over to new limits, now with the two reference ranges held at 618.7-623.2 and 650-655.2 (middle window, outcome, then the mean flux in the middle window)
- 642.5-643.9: 0.021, 8.68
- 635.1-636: 0.005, 8.72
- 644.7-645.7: 0.035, 8.6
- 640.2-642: 0.005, 8.78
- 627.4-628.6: 0.014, 8.55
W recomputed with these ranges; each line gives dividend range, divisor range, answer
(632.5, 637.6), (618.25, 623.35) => 1.06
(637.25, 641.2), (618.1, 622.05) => 1.08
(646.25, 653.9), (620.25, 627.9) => 1.13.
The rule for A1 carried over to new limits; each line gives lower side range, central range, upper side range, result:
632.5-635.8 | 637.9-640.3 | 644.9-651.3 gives -0.01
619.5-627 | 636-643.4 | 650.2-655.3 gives 0.01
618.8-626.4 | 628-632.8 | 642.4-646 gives -0.01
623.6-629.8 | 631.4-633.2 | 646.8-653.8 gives -0.04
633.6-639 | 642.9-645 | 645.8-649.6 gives 0.02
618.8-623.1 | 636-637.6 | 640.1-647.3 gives 0.03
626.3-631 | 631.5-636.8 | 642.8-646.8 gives -0.02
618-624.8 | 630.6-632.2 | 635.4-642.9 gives 0.01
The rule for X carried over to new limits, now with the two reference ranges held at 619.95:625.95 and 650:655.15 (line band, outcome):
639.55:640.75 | -0.005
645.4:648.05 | 0.018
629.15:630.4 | -0.018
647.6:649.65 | -0.015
